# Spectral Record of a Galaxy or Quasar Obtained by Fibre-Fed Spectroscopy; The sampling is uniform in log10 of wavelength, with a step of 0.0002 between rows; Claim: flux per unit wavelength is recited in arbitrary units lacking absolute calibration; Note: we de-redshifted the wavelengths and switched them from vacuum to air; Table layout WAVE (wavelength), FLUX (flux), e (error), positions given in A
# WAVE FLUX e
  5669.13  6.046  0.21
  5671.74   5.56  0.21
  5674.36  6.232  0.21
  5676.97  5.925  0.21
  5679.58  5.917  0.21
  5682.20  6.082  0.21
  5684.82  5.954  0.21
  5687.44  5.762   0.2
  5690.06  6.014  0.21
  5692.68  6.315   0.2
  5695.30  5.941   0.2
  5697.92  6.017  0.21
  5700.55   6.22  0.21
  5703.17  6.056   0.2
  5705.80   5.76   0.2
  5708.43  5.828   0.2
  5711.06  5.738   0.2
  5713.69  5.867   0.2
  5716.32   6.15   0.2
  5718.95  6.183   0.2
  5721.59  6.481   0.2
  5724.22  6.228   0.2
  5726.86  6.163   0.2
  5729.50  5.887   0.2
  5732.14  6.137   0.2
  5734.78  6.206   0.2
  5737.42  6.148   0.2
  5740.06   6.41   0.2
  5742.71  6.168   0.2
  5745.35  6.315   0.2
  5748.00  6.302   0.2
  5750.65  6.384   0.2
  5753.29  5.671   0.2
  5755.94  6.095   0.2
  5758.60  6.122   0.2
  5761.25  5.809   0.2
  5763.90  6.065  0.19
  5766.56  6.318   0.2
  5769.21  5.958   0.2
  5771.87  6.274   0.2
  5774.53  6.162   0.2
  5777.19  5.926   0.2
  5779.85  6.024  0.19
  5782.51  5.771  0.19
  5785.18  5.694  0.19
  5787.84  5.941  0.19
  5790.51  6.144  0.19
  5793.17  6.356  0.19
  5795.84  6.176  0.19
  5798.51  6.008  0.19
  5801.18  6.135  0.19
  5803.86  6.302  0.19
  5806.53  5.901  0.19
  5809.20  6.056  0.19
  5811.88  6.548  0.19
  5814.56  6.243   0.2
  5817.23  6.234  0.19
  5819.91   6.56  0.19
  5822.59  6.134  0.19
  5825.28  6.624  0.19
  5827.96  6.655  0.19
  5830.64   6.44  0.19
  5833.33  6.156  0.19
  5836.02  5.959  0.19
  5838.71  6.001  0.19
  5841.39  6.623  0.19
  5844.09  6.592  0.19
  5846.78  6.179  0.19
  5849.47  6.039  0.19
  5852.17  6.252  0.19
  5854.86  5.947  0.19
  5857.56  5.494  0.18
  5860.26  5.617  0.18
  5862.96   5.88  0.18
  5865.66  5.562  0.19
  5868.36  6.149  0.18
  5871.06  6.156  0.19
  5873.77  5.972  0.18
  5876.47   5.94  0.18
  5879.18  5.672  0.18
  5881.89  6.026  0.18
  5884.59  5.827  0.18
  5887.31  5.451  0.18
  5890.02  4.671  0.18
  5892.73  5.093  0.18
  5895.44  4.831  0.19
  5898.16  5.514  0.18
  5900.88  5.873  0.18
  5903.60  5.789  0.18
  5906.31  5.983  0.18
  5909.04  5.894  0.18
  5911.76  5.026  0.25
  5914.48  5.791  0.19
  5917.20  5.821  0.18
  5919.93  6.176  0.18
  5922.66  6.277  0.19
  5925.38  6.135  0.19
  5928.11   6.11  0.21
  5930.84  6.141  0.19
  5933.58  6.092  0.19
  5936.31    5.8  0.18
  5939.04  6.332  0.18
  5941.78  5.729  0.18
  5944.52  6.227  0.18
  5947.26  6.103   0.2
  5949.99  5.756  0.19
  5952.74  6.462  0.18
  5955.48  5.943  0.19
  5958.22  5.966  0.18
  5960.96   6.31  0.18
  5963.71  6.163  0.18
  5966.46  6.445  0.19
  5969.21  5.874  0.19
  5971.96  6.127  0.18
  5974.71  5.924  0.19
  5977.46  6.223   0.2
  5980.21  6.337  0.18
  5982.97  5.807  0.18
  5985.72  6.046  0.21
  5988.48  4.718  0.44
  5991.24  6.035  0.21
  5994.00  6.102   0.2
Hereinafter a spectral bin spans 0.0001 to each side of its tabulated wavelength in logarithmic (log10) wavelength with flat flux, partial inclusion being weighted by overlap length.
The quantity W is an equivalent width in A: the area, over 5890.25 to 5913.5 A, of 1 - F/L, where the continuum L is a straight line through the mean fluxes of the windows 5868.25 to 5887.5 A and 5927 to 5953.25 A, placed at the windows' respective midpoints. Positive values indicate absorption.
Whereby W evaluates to 2.0 A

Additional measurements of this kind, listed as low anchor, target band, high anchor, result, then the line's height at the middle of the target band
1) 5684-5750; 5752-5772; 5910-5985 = 0.2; 6.08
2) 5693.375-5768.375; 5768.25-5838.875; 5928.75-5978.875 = -0.8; 6.09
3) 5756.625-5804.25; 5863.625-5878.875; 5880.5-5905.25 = -1.0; 5.58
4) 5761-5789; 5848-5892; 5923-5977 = 2.0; 6.05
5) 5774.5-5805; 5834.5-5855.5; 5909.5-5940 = -0.7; 6.01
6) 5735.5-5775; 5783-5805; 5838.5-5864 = 0.1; 6.11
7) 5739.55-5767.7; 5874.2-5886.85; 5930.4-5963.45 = 0.5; 6.1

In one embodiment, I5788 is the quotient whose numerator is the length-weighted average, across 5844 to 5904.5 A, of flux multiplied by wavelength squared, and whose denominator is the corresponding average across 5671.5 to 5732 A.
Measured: 1.01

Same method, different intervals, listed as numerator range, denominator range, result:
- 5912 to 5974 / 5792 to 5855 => 1.01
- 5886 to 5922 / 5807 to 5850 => 0.90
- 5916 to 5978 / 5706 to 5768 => 1.07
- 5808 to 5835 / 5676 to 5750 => 1.09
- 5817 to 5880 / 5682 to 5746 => 1.05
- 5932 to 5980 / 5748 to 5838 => 1.05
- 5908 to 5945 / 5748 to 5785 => 1.04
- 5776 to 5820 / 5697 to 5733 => 1.04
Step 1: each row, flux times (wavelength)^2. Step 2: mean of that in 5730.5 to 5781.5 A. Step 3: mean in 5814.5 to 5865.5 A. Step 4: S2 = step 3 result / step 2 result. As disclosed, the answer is 1.04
